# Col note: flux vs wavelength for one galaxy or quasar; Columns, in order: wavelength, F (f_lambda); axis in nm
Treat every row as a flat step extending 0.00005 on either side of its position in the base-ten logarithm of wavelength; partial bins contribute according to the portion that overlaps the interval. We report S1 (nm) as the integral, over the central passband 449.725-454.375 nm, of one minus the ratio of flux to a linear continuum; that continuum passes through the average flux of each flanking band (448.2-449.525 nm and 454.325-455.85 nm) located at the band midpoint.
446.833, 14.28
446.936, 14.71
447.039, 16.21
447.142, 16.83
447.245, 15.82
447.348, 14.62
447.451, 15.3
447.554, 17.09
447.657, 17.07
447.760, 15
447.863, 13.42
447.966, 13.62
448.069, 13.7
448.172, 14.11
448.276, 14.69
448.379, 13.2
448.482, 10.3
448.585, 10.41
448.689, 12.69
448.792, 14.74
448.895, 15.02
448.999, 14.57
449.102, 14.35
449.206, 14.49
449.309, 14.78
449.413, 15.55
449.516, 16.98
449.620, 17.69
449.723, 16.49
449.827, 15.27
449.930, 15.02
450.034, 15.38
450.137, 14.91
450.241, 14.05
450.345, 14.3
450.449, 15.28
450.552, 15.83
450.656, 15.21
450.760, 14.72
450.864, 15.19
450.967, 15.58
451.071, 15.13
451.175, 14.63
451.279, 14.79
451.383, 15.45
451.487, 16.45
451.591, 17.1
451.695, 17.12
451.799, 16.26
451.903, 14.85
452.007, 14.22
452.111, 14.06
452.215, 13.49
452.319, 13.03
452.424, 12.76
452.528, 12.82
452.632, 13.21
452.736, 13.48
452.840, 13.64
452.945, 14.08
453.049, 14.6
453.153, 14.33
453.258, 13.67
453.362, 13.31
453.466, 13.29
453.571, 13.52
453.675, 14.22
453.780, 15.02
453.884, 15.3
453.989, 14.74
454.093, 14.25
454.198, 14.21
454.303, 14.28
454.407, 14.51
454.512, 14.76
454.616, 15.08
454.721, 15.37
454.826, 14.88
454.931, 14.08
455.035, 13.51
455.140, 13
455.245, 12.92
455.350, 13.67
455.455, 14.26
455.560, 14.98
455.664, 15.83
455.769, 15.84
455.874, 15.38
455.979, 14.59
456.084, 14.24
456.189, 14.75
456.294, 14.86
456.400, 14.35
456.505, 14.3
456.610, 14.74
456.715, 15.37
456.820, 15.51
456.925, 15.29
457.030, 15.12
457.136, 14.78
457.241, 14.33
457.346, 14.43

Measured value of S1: -0.14 nm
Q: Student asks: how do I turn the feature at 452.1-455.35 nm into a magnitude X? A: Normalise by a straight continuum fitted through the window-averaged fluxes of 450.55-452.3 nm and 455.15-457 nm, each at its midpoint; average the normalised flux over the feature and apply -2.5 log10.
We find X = 0.08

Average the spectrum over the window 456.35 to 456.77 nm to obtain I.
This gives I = 14.7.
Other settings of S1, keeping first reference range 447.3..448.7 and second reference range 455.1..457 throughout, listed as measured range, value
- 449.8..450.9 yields -0.064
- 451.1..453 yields -0.027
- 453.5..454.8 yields -0.007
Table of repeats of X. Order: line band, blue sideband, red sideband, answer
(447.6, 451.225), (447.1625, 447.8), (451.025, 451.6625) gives 0.077 mag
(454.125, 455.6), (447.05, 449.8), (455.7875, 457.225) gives 0.045 mag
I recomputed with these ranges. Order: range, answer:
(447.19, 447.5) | 15.3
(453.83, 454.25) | 14.6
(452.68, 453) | 13.7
